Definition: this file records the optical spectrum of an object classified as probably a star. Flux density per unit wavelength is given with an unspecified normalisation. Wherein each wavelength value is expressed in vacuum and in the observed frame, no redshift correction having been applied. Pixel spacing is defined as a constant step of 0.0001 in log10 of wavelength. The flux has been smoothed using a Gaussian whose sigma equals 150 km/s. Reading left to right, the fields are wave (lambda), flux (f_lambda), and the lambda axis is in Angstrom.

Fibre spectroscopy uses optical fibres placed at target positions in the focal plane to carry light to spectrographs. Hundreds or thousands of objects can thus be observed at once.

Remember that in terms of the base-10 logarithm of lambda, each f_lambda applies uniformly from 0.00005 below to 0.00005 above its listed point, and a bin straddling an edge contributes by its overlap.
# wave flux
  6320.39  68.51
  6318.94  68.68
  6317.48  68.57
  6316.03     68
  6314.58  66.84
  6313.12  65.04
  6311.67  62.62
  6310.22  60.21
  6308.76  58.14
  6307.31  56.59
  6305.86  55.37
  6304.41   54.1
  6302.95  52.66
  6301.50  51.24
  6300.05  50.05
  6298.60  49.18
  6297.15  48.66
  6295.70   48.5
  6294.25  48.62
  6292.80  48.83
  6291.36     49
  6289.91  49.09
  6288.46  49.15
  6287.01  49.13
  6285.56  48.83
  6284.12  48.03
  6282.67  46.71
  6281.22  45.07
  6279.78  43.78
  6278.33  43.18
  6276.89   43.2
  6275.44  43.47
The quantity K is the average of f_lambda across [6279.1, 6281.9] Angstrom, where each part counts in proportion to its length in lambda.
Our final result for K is 44.5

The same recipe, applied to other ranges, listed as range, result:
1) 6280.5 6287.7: 47.6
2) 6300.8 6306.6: 53.3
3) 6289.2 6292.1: 49.2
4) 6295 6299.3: 48.8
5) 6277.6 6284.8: 45.3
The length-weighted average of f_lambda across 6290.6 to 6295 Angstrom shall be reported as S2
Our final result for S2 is 48.9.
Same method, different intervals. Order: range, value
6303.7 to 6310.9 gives 56.9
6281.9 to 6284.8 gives 47.2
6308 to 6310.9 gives 59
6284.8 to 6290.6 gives 49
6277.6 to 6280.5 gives 43.5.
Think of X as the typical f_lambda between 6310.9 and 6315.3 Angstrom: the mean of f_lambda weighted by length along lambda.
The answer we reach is 64.8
